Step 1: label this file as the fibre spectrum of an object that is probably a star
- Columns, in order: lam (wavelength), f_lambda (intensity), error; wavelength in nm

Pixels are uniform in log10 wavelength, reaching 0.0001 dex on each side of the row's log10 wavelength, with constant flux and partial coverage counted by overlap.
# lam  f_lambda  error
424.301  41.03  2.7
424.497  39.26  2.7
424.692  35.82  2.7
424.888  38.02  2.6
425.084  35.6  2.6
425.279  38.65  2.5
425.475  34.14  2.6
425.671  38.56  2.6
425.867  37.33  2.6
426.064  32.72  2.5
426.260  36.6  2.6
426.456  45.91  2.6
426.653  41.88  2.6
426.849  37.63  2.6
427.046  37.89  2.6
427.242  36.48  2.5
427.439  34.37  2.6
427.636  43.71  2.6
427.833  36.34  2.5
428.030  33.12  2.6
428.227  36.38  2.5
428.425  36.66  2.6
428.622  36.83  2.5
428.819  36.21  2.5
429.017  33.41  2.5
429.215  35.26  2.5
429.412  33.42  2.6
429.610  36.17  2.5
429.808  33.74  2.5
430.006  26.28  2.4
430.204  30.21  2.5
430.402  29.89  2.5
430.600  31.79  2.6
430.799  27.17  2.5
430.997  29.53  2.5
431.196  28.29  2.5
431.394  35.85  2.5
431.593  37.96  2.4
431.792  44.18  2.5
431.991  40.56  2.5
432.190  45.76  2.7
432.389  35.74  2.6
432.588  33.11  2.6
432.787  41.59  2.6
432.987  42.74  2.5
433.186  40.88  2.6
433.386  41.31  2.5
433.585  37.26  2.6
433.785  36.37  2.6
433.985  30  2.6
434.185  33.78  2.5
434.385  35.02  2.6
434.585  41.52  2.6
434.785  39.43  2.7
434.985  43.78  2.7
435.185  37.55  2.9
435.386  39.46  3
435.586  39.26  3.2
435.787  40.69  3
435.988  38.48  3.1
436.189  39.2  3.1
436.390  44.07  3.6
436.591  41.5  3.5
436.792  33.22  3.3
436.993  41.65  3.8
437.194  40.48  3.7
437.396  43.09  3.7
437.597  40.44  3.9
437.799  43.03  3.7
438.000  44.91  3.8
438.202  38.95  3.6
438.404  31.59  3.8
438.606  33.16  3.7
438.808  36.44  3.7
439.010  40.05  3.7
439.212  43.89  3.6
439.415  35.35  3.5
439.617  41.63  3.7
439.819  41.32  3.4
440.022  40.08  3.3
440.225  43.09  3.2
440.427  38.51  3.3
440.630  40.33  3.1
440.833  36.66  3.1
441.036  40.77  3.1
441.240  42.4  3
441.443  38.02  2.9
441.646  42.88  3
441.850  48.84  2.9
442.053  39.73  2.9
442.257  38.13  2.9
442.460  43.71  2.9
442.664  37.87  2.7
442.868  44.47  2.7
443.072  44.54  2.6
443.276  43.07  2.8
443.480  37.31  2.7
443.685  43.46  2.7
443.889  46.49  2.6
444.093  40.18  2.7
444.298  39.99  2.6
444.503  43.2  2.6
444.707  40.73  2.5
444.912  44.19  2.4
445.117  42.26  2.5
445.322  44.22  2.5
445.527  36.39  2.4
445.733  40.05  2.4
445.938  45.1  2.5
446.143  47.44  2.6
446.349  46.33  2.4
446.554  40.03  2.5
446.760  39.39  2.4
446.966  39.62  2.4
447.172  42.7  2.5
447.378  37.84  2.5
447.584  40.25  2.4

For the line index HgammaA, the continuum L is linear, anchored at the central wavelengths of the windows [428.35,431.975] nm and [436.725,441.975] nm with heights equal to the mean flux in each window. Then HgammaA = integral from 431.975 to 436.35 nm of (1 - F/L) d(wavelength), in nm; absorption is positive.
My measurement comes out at -0.29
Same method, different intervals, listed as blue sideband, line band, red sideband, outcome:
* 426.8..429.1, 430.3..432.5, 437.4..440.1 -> 0.14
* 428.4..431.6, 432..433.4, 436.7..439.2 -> -0.21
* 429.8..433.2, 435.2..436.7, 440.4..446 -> -0.10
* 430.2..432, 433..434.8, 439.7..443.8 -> -0.10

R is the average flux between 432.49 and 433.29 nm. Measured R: 39.6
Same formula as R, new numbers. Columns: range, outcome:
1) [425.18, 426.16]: 36.3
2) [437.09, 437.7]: 41.3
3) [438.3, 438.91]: 33.8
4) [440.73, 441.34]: 39.9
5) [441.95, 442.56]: 40.6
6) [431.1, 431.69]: 34.1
